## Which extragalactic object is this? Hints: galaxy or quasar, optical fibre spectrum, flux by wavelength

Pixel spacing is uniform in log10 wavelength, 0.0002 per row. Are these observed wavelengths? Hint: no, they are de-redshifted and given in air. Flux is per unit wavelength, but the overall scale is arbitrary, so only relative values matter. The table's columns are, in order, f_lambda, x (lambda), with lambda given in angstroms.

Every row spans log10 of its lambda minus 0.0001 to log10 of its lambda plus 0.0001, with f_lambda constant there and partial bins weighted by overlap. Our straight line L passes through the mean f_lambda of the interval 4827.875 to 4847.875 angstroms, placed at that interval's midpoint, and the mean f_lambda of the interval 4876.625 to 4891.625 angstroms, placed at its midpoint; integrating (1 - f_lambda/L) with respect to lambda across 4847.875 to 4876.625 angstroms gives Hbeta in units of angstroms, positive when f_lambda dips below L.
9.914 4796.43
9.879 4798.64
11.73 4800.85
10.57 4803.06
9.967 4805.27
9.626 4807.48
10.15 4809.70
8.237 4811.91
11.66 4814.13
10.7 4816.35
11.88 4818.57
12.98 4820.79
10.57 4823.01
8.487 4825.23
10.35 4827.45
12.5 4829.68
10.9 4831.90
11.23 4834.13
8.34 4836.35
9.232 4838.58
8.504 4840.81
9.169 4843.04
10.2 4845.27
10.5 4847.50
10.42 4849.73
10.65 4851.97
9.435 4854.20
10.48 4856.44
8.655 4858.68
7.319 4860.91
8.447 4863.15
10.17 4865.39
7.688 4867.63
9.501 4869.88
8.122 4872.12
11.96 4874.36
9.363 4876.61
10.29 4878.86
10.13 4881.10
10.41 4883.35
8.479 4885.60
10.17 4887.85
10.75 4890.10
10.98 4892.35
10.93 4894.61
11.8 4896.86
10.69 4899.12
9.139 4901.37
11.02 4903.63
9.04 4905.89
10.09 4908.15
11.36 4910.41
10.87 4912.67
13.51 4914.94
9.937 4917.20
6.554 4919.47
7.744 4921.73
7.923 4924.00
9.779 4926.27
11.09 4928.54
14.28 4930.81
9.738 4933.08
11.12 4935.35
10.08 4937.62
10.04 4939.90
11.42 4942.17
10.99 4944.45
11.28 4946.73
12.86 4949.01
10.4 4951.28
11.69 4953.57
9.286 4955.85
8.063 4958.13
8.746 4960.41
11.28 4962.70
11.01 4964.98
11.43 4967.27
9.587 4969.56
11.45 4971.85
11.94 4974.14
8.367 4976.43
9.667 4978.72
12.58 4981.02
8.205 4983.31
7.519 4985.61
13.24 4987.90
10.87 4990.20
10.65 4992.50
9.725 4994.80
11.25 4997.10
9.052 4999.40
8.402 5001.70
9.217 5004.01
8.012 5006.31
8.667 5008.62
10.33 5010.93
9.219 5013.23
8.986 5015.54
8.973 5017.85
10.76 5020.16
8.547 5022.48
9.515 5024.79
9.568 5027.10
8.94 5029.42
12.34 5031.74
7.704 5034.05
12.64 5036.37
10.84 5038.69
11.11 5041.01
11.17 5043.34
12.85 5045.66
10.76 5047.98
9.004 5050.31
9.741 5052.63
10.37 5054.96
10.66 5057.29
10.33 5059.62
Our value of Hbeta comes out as 1.7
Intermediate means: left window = 10.1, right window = 10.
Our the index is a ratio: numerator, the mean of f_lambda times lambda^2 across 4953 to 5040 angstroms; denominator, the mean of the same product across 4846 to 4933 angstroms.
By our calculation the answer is 1.0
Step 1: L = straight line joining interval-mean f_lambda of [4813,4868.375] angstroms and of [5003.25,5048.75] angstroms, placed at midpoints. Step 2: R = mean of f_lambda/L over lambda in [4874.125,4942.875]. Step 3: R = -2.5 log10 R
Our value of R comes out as -0.03 mag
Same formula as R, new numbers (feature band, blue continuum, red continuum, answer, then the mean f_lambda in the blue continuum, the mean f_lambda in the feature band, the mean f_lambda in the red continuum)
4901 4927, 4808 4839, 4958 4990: 0.068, 10.5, 9.76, 10.3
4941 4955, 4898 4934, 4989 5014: -0.146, 10.2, 11.4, 9.59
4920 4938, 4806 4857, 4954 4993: 0.016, 10.3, 10.1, 10.2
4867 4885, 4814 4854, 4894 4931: 0.066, 10.4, 9.7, 10.2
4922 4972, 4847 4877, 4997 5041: -0.108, 9.46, 10.5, 9.63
